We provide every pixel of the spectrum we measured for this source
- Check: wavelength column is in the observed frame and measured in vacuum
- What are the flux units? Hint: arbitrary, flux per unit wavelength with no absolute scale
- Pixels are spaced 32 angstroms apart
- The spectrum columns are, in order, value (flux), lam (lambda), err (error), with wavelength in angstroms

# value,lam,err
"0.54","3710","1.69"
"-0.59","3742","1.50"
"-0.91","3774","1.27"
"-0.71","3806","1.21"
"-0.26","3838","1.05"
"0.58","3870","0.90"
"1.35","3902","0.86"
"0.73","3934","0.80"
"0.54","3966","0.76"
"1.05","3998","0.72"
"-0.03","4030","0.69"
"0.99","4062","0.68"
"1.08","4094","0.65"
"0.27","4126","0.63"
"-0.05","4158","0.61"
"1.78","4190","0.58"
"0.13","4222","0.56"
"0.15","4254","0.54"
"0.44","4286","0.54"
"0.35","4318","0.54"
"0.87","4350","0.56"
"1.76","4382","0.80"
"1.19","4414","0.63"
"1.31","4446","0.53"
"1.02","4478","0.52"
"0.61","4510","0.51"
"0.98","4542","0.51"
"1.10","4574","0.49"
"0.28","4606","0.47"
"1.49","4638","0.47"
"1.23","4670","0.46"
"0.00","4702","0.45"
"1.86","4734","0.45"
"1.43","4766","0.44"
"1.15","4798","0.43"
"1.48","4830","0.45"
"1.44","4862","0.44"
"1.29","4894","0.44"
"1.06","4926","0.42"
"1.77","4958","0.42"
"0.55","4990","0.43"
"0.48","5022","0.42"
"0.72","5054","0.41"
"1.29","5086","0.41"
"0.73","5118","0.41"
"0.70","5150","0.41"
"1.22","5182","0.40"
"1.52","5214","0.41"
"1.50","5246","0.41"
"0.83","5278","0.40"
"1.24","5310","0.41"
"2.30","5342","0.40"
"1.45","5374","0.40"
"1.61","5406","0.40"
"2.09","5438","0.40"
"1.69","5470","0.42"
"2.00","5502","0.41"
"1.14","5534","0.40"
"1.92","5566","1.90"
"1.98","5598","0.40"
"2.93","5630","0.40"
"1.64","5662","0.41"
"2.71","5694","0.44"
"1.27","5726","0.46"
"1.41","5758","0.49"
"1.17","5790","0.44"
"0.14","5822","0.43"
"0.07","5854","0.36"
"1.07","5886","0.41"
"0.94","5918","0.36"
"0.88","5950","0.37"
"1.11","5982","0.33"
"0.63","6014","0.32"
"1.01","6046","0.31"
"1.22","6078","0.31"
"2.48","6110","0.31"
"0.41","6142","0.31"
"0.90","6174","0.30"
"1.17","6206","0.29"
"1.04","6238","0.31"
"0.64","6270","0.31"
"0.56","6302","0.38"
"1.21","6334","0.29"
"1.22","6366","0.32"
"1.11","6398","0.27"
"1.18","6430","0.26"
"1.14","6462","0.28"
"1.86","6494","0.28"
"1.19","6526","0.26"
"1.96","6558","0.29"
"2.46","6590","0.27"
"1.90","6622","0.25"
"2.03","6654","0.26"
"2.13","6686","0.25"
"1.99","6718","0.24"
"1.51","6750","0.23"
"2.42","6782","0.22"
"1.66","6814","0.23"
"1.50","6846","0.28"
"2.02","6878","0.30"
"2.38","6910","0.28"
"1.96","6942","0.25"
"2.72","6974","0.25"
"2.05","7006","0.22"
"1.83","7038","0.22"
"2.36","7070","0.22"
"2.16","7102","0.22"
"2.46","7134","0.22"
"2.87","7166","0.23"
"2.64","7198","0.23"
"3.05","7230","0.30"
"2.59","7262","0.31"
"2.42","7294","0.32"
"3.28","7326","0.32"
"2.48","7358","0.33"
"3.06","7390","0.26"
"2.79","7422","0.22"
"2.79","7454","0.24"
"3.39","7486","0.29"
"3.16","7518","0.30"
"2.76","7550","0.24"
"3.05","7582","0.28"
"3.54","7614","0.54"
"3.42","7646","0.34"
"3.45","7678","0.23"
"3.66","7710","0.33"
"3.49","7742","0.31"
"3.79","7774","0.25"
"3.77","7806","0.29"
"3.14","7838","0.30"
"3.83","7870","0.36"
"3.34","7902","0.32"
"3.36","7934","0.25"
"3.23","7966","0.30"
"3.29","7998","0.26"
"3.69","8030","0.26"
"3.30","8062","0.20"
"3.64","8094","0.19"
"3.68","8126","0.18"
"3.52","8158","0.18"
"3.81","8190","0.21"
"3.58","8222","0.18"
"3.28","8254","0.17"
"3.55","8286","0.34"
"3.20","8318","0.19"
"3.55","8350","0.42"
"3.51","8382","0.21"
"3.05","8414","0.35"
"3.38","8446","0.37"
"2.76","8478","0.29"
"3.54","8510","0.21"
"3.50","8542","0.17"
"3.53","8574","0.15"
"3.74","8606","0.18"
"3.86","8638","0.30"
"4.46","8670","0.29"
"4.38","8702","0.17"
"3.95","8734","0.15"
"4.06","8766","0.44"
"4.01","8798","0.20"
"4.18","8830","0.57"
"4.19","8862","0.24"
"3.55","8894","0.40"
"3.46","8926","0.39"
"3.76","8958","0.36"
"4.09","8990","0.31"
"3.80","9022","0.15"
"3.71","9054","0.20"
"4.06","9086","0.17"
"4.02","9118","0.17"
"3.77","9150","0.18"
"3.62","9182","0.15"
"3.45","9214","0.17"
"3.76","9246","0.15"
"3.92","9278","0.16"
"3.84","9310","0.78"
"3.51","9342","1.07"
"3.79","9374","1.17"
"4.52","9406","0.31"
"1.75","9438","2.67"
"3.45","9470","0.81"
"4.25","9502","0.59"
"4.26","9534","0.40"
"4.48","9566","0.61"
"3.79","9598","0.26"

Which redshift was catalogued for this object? 0.64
